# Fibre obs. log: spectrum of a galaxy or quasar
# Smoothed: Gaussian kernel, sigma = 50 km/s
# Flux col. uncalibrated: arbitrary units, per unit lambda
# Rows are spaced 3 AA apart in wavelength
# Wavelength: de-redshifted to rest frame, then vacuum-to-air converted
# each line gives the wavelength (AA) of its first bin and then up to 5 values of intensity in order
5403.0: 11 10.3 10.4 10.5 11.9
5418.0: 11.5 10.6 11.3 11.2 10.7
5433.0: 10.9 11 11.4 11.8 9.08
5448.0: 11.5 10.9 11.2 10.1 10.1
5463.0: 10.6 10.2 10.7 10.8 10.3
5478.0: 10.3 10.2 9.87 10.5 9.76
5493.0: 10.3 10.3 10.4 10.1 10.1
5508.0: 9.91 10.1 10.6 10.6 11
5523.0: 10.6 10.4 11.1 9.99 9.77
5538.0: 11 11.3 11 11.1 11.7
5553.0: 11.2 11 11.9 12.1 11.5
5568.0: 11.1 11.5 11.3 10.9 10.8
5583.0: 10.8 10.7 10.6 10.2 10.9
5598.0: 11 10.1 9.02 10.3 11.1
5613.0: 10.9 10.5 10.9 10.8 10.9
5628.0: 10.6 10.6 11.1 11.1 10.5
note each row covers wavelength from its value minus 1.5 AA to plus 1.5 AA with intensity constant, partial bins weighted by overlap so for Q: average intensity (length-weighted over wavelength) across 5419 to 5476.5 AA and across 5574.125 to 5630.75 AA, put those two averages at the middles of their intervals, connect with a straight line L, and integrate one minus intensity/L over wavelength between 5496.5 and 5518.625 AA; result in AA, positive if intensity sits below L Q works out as 0.92 AA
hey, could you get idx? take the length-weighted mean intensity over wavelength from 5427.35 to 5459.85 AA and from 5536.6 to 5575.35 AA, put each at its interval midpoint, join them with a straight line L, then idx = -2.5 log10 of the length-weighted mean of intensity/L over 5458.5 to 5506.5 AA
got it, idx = 0.075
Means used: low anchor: 10.8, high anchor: 11.4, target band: 10.3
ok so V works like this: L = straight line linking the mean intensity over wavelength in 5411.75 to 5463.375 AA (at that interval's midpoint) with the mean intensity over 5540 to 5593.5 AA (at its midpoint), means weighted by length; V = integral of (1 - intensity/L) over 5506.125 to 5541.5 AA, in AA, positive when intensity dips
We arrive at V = 1.8 AA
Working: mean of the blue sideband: 10.9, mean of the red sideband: 11.1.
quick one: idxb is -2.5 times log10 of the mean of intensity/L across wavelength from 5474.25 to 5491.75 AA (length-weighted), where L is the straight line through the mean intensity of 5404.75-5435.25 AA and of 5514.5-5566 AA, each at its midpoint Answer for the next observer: 0.084 mag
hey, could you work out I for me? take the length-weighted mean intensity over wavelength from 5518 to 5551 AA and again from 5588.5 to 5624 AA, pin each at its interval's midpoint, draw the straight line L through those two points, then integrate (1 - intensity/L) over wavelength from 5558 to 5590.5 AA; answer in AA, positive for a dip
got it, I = -1.6 AA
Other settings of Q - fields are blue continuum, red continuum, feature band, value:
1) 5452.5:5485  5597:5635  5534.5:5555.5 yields -1.1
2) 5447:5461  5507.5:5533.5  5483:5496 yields 0.6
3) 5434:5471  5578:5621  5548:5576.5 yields -2.3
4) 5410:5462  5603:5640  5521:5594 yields -1.6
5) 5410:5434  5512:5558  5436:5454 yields 0.1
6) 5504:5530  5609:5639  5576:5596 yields 0.0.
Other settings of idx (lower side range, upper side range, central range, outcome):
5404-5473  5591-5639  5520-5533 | 0.013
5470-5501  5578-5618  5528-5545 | -0.028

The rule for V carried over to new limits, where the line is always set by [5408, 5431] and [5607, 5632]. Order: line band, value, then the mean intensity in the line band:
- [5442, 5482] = 1.7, 10.5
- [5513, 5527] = 0.3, 10.7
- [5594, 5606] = 0.6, 10.2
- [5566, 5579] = -0.4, 11.2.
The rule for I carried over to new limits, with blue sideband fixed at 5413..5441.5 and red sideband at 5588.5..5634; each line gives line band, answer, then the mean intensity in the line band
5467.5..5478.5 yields 0.5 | 10.5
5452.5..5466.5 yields 0.8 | 10.5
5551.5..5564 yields -0.9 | 11.5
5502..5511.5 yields 0.8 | 10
